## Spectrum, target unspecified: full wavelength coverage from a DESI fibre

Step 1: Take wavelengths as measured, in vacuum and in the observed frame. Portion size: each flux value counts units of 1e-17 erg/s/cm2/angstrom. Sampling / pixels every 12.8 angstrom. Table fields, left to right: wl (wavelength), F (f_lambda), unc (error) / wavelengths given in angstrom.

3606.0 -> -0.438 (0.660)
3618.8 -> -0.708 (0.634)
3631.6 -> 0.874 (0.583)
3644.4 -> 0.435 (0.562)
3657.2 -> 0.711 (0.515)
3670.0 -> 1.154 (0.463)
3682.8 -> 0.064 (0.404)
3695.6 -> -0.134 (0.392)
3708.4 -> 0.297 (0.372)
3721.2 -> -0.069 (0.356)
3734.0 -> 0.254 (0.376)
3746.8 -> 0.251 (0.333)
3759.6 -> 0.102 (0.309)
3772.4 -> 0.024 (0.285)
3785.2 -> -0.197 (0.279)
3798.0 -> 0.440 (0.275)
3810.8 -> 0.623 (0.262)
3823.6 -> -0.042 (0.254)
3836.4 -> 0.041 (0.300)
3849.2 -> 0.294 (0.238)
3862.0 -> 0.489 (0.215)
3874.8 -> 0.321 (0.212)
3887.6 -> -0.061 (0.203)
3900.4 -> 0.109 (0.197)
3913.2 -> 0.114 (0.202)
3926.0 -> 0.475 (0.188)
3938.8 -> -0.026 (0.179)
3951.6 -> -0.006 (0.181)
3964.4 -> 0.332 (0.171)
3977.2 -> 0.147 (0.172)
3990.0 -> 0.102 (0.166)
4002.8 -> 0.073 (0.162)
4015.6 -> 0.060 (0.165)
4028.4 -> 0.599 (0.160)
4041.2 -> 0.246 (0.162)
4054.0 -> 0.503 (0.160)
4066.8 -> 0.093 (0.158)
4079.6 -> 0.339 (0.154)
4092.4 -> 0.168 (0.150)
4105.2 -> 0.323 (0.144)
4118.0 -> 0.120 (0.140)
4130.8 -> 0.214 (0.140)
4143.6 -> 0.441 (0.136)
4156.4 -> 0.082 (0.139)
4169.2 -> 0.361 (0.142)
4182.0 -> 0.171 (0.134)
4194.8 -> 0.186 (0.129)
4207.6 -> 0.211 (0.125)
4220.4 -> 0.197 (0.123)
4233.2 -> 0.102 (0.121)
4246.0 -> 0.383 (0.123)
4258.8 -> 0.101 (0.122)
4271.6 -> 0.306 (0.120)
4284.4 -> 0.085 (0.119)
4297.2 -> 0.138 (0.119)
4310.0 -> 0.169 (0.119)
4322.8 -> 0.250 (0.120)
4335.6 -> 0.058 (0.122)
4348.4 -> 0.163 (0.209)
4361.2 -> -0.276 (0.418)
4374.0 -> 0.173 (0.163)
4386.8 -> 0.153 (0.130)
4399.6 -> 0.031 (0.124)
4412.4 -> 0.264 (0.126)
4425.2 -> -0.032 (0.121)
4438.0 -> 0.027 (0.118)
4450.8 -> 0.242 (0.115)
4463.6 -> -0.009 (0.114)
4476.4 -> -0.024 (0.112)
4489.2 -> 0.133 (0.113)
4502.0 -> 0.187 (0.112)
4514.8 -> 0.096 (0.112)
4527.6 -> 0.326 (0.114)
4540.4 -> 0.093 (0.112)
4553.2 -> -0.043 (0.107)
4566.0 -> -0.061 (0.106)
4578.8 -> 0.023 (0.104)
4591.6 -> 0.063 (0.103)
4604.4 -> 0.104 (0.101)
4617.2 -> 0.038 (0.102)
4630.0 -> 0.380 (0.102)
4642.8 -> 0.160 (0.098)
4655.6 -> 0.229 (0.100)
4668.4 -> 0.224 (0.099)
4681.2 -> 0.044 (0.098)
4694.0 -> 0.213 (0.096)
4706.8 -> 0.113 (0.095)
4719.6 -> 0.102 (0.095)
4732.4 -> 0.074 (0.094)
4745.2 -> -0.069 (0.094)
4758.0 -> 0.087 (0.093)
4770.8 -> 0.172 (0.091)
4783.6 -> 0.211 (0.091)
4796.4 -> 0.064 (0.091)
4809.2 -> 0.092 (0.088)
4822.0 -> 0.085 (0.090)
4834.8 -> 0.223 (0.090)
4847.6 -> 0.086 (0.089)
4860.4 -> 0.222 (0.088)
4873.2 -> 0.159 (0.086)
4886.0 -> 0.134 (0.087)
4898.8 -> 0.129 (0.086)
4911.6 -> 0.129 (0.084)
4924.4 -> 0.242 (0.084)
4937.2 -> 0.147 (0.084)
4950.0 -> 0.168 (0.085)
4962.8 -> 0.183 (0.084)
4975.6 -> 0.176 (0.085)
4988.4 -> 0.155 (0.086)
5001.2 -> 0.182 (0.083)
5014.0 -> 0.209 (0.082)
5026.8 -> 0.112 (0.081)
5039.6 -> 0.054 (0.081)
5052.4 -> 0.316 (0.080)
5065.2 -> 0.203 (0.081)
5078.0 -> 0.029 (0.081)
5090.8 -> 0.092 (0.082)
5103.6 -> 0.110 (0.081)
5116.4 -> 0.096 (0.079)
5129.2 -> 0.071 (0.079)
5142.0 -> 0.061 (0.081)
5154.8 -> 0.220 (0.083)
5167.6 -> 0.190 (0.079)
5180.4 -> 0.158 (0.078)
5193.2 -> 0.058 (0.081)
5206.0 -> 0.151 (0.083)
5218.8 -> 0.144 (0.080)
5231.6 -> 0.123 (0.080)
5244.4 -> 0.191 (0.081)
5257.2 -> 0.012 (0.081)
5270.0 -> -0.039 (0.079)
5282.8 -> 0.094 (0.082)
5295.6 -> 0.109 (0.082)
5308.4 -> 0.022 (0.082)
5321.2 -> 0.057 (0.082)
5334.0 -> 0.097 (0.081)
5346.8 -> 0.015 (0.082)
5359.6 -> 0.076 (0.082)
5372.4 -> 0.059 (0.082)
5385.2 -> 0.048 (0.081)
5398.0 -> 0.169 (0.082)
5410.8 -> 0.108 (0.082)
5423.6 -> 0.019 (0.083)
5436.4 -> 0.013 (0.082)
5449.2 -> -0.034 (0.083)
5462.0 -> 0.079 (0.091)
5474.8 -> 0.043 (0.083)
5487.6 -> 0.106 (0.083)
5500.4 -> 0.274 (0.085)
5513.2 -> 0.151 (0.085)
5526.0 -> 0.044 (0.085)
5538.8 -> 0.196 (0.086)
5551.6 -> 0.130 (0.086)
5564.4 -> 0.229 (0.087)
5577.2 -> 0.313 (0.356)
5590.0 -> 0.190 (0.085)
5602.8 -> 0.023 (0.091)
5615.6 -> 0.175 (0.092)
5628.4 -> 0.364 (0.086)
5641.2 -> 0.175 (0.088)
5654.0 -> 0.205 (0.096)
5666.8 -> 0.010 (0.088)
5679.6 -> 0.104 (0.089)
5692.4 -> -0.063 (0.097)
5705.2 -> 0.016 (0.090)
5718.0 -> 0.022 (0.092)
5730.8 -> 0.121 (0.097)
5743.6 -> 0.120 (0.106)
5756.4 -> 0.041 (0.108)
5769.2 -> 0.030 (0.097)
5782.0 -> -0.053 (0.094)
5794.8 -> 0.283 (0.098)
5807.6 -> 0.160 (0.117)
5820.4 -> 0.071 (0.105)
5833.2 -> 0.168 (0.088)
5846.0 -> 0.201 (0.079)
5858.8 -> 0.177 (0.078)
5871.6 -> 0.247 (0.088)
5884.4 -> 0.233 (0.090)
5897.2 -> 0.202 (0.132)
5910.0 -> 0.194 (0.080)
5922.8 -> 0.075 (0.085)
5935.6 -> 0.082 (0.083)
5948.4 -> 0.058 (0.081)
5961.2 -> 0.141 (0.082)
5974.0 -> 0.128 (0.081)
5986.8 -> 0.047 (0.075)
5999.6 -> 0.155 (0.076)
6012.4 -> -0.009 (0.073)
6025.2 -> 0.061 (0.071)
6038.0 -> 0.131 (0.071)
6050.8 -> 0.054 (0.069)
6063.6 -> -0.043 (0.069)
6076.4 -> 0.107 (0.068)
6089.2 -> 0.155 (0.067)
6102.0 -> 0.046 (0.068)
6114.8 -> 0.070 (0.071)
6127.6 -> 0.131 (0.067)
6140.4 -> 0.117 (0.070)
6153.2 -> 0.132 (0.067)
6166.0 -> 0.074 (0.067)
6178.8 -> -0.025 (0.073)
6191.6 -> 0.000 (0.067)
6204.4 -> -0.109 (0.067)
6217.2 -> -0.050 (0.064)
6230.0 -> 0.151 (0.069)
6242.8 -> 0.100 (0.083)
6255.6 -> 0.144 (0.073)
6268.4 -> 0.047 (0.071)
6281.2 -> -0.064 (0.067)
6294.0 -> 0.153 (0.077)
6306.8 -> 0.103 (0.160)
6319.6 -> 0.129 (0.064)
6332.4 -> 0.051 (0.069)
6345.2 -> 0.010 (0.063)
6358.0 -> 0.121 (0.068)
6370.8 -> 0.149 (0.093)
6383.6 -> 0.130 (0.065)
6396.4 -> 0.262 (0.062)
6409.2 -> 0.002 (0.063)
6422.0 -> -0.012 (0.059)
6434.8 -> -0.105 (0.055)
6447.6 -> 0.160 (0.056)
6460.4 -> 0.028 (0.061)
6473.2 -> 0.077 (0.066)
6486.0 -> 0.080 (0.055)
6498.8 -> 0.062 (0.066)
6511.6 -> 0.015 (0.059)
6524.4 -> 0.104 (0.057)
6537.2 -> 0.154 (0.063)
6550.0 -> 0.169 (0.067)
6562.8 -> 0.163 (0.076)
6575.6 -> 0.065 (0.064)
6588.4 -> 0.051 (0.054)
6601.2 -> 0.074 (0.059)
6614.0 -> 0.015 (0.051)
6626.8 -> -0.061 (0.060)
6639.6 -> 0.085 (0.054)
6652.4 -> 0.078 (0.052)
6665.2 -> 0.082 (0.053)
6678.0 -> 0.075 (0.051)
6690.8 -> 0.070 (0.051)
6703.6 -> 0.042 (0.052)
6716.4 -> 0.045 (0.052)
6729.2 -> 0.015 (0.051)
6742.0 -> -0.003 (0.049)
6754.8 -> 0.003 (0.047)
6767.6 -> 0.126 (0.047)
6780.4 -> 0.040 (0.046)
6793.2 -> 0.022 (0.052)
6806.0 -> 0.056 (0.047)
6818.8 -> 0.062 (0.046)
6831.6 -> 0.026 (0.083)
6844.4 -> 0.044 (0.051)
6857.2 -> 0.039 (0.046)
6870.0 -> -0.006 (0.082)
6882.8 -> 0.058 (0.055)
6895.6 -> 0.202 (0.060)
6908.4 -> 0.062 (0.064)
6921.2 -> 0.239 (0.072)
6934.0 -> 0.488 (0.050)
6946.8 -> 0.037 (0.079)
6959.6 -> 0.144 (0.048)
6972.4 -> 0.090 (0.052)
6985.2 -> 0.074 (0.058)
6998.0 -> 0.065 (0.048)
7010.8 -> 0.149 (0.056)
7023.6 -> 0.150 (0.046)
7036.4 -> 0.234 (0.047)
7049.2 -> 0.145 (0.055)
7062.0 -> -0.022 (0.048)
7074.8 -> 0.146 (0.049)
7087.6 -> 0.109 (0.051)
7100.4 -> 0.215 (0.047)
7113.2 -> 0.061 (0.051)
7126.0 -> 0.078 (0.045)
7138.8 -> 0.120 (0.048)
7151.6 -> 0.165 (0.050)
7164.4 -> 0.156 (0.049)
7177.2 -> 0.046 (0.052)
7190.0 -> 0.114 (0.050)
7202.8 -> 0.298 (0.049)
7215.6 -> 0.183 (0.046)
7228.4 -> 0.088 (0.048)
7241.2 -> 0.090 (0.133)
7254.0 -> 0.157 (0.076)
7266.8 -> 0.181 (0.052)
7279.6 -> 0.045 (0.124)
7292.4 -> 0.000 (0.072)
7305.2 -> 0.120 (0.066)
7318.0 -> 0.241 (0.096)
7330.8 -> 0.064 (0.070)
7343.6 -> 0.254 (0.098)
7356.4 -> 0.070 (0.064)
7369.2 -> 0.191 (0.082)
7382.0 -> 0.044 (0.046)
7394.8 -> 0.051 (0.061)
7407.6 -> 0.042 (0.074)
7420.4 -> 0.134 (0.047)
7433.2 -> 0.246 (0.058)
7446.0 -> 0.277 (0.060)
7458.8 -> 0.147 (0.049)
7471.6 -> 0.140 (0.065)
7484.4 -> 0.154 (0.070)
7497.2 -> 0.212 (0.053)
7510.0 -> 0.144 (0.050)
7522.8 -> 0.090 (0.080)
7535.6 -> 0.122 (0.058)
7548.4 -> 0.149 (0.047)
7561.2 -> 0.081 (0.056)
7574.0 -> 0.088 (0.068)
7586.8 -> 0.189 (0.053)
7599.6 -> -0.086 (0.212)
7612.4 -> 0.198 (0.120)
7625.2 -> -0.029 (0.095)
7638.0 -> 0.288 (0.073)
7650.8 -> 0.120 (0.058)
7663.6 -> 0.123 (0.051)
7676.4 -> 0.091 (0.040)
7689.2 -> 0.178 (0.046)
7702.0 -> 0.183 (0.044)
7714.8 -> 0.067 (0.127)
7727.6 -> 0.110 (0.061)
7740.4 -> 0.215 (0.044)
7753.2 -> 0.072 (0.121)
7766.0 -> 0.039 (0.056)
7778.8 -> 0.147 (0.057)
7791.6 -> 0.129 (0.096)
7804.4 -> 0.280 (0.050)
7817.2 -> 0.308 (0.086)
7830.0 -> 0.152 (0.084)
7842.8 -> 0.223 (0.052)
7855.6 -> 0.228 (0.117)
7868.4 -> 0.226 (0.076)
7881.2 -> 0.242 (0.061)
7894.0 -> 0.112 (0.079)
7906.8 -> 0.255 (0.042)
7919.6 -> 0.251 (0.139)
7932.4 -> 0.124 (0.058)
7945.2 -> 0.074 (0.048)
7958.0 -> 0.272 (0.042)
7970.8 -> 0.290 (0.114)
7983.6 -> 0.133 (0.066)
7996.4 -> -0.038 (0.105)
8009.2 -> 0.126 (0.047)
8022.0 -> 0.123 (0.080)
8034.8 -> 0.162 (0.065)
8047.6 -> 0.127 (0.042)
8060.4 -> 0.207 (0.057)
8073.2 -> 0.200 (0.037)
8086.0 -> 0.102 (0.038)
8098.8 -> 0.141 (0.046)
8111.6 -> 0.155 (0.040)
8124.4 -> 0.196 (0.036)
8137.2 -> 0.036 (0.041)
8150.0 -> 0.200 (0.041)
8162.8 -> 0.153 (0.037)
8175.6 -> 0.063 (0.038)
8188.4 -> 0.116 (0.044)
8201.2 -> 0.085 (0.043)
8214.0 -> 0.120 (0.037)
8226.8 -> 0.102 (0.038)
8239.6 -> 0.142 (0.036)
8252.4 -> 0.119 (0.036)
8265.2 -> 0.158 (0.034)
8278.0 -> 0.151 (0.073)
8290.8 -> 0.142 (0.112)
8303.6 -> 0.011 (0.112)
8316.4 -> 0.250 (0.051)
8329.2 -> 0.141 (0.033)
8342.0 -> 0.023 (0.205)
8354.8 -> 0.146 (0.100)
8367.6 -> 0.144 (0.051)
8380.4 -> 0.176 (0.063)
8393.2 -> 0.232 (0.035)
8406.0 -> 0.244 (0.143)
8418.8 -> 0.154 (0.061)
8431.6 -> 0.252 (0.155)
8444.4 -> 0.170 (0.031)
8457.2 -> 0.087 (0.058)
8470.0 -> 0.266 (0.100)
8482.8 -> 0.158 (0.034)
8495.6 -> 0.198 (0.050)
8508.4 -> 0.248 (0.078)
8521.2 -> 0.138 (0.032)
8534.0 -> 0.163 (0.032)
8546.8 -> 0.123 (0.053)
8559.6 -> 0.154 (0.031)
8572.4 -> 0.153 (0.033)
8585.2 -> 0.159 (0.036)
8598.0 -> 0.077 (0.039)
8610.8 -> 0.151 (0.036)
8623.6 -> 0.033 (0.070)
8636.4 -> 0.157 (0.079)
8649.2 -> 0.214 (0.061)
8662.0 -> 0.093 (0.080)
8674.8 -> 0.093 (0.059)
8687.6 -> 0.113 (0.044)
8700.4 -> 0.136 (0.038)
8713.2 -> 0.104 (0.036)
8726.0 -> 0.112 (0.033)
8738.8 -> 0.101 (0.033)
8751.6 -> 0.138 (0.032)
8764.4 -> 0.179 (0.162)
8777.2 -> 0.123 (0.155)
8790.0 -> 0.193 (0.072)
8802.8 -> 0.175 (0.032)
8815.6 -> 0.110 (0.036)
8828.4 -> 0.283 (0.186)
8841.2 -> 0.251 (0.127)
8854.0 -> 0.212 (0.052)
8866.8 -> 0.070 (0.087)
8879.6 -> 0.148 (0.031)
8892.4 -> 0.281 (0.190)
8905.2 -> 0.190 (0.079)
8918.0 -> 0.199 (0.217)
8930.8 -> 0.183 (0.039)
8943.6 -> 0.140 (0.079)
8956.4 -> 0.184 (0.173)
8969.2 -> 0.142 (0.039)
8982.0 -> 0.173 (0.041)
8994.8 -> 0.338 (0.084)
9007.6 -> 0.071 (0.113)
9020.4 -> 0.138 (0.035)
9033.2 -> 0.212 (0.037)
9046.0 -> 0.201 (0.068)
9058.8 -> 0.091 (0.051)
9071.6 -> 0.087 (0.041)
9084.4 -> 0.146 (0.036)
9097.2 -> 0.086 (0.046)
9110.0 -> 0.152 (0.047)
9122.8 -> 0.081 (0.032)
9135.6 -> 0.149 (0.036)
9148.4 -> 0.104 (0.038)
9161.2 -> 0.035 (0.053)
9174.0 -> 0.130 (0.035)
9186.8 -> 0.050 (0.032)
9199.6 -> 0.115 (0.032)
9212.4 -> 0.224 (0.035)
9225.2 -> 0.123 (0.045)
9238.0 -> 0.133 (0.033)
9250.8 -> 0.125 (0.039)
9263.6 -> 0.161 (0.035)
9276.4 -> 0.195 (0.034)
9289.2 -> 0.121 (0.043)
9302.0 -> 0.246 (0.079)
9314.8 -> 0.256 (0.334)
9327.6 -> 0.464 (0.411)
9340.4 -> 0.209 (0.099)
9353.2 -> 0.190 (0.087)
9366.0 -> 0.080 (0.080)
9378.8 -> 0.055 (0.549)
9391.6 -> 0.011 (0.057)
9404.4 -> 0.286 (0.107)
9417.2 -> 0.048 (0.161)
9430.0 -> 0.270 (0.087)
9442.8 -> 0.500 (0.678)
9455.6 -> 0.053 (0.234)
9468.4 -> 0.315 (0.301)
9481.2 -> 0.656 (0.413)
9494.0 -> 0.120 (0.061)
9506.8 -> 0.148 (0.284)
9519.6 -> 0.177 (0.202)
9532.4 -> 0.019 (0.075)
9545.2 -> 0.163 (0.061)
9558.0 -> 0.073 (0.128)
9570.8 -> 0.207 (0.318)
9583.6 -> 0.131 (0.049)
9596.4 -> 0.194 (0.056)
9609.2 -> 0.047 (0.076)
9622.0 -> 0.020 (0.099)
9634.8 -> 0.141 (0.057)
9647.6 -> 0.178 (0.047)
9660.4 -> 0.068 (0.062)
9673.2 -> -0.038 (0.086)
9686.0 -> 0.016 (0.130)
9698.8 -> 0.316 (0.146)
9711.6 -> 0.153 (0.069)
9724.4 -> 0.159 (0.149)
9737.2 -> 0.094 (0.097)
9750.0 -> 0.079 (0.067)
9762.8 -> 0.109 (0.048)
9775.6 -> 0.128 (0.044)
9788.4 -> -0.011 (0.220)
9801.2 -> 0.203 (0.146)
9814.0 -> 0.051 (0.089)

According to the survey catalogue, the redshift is 0.858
